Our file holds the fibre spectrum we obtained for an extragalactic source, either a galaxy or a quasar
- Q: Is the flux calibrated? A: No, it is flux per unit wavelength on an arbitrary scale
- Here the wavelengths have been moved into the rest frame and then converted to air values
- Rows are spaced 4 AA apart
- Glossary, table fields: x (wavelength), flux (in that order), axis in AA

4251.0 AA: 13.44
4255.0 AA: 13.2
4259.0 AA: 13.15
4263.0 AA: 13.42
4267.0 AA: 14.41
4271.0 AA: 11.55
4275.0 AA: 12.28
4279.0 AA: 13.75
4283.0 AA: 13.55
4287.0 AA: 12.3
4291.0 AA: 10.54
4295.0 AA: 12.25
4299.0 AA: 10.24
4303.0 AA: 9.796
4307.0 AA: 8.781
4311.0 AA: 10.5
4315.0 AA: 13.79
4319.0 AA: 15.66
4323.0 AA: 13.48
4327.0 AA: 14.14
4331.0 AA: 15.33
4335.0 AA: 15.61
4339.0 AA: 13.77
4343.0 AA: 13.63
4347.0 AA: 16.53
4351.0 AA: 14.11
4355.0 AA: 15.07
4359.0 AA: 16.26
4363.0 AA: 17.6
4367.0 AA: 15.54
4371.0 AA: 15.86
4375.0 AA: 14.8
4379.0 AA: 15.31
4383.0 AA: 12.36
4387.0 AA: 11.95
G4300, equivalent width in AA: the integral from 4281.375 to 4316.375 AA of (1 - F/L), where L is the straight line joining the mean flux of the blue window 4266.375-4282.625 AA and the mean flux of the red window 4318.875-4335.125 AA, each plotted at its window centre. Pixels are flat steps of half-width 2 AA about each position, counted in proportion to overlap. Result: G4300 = 6.3 AA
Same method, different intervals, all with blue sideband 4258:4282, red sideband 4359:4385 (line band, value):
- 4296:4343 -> 4.5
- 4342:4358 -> -0.2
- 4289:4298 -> 1.6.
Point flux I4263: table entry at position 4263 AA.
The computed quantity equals 13.42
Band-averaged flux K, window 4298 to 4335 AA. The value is 12.6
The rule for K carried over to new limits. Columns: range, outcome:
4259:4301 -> 12.5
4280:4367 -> 13.5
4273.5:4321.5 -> 12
